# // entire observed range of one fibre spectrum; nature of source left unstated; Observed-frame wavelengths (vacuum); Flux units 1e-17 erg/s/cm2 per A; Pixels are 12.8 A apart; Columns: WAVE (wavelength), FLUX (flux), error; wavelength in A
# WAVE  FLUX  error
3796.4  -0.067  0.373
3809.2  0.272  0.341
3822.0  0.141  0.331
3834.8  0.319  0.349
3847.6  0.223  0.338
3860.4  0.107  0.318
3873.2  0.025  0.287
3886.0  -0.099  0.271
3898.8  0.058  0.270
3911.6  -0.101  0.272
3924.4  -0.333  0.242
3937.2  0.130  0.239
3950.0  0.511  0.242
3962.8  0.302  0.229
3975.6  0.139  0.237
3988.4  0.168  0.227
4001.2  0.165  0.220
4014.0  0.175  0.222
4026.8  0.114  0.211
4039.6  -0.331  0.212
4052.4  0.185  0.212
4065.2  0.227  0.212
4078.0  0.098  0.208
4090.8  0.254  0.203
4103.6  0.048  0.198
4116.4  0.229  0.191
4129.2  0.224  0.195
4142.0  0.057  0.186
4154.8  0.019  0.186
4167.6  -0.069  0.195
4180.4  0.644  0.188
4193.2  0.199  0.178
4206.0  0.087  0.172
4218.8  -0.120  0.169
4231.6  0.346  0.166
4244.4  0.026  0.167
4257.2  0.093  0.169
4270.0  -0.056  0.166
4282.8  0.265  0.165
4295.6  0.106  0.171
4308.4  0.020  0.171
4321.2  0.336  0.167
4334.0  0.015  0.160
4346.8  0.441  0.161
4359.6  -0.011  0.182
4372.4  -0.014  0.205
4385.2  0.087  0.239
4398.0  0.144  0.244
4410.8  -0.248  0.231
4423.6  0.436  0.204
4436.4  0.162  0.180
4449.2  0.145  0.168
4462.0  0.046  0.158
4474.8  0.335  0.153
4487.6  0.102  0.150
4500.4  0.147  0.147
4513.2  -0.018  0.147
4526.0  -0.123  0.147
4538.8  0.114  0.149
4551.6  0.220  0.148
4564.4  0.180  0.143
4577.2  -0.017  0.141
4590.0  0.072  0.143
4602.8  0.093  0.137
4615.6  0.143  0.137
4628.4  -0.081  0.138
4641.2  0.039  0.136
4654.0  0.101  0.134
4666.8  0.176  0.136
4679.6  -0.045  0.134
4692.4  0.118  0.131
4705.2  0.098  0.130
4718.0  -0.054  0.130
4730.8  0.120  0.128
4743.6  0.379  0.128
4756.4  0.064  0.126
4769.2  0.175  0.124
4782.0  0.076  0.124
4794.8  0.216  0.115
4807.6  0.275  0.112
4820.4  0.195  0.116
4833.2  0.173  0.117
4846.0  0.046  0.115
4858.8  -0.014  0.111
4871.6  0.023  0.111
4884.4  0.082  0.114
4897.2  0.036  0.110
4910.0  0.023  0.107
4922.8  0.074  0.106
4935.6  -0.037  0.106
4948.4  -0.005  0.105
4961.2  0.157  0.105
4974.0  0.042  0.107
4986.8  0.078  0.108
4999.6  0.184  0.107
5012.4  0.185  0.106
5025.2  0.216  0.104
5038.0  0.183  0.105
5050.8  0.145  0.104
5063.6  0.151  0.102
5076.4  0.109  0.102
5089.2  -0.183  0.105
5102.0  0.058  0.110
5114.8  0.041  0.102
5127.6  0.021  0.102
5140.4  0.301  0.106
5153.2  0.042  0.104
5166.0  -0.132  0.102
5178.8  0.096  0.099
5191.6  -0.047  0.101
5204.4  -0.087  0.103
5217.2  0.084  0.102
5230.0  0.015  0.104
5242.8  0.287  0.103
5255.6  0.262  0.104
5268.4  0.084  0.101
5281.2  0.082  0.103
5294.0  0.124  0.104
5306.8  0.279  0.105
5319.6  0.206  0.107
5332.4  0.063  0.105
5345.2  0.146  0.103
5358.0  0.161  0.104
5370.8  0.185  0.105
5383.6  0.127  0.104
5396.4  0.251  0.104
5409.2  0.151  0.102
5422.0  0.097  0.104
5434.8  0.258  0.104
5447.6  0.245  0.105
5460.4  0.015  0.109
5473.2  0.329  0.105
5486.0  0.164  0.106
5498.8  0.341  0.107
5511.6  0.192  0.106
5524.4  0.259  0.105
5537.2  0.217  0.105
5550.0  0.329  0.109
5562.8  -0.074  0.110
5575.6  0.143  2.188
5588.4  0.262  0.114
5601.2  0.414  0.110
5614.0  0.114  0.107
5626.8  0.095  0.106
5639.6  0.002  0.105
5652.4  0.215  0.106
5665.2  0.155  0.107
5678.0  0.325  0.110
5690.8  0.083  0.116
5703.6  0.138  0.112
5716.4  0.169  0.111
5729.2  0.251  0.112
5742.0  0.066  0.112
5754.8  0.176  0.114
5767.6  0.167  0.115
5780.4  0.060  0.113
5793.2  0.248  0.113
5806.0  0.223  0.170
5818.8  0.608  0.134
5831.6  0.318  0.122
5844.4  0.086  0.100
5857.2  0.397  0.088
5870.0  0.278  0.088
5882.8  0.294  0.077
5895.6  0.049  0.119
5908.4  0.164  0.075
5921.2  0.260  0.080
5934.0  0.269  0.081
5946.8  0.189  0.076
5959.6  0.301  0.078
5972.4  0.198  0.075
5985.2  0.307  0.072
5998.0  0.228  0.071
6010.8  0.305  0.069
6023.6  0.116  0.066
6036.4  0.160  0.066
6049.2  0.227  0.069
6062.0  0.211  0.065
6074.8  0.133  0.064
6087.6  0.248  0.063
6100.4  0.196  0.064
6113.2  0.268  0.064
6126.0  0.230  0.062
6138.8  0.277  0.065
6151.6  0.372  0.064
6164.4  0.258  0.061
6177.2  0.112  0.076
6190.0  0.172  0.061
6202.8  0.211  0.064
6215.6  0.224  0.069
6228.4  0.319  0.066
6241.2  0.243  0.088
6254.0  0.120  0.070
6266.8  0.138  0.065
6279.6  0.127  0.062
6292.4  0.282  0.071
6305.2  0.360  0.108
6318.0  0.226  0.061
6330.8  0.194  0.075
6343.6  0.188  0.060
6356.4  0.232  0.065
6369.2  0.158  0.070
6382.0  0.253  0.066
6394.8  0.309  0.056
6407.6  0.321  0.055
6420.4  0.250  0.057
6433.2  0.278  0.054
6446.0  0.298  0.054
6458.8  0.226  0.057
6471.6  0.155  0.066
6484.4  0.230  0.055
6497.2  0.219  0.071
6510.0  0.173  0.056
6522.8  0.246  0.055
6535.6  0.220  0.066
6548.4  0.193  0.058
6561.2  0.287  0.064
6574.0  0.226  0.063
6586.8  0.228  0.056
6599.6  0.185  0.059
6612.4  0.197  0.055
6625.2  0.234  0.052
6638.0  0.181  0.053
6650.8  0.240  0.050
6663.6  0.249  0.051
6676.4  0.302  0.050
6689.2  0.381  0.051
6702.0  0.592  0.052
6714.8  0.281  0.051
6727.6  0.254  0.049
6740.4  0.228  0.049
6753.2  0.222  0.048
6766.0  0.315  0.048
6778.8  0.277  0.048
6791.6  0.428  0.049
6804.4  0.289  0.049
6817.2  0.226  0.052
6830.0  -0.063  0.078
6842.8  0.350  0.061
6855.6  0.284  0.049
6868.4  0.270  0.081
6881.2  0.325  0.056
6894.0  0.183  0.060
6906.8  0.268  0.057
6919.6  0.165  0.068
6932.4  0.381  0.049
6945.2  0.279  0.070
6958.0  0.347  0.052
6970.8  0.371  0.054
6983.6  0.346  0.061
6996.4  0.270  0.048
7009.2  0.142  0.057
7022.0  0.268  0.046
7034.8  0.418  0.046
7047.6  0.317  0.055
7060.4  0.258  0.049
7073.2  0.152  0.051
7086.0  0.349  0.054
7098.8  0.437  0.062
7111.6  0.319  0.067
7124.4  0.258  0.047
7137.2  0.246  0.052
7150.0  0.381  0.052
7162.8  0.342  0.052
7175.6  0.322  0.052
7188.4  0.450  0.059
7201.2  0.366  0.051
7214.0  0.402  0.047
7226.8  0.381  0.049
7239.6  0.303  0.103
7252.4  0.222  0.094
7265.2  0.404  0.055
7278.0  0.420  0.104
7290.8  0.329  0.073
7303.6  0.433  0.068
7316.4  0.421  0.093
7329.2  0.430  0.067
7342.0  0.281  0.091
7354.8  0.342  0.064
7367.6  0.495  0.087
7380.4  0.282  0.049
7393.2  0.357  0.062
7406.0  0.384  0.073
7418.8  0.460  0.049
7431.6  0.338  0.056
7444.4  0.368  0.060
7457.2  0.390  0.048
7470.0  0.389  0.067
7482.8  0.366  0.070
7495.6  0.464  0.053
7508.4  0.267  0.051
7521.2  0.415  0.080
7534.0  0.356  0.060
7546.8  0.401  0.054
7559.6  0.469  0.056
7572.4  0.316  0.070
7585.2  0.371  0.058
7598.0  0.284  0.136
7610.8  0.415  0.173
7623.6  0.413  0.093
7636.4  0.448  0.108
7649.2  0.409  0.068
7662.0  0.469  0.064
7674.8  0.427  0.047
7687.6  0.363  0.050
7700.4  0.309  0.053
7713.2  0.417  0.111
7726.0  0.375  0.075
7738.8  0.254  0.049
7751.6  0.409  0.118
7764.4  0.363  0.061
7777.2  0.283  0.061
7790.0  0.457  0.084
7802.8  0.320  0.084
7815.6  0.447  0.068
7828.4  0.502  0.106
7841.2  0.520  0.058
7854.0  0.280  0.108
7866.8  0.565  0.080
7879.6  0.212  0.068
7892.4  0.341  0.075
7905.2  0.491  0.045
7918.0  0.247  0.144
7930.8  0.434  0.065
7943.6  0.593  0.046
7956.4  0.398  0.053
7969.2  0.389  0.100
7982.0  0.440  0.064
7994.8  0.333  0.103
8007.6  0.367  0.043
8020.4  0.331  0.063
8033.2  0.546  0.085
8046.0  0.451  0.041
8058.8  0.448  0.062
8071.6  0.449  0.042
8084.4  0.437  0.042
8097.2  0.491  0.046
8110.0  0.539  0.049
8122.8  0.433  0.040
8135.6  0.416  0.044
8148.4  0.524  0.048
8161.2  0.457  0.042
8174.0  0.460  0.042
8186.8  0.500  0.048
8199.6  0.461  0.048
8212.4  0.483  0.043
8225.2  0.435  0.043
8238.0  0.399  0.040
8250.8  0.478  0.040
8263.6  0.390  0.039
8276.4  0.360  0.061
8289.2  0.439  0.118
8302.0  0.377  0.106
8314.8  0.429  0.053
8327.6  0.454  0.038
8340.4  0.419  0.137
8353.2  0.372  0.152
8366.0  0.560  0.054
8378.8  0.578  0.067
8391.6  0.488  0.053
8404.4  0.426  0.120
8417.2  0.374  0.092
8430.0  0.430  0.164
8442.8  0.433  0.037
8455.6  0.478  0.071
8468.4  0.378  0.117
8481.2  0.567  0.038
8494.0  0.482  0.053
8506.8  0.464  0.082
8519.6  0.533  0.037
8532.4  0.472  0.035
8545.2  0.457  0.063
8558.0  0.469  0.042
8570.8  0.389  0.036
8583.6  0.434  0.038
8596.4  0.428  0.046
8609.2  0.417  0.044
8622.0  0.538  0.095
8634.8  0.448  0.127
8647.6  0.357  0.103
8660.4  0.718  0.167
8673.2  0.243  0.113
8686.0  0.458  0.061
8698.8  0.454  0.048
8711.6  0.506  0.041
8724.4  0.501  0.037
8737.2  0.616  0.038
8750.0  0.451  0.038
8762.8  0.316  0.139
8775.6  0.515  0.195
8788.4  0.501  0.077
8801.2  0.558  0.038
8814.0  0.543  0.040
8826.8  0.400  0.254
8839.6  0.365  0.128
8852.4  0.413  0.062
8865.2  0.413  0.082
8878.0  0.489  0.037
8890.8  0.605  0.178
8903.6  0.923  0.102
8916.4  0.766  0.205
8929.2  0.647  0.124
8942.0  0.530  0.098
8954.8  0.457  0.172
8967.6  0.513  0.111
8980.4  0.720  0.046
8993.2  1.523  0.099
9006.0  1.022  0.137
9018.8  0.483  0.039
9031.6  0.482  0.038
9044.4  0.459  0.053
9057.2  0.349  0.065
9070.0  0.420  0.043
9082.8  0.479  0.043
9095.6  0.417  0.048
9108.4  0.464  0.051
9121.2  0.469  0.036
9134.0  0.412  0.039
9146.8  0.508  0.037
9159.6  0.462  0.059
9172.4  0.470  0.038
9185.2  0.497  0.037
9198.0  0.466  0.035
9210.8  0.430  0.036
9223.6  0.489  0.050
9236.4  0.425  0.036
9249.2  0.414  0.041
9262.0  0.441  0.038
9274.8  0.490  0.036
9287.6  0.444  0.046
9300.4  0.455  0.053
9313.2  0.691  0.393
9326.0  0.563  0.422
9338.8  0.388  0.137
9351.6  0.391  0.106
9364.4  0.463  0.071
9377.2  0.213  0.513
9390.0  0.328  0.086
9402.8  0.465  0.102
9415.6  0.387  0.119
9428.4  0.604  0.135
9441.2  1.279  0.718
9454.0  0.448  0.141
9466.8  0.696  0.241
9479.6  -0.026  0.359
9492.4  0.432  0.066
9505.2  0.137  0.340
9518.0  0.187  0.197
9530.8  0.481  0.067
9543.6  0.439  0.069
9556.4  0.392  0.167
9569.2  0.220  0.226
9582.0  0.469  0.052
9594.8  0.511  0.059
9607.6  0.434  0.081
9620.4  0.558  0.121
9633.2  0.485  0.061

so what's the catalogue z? 0.80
